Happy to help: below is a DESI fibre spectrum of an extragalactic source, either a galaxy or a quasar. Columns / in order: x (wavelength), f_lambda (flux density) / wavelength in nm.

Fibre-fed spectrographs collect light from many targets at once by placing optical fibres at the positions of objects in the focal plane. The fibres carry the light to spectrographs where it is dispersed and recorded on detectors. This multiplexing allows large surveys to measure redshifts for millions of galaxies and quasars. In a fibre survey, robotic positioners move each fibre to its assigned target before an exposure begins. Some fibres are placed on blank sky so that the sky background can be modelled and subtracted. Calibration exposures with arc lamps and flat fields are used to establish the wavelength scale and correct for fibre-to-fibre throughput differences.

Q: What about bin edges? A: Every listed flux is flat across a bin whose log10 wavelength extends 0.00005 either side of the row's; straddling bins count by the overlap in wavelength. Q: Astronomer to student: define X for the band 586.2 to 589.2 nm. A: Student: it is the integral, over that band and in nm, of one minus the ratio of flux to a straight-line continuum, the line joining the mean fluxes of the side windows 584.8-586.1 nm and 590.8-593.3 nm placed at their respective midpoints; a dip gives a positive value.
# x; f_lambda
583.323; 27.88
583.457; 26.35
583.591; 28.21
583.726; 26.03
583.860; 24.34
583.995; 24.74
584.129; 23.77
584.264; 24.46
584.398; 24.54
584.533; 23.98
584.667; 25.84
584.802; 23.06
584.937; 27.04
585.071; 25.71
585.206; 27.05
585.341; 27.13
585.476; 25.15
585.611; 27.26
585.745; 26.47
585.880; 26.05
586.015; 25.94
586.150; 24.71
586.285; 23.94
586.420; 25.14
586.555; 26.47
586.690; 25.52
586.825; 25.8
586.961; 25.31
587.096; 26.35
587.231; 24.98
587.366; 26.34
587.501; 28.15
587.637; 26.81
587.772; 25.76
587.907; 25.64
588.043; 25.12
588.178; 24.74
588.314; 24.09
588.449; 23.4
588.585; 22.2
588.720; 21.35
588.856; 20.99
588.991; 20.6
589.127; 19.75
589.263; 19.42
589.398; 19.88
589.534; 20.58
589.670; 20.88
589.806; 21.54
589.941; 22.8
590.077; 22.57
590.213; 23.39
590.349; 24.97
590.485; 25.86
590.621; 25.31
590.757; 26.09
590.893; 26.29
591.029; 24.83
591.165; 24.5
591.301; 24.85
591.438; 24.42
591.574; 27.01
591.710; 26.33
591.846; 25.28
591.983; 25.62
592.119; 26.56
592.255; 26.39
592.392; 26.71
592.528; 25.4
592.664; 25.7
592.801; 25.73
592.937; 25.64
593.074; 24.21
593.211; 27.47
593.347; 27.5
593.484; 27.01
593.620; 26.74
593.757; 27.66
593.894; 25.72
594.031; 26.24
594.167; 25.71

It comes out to 0.18 nm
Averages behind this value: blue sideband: 26.2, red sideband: 25.7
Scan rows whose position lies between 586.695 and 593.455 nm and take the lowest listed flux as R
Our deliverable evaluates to 19.42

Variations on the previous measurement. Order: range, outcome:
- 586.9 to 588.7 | 22.2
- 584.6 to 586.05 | 23.06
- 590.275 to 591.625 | 24.42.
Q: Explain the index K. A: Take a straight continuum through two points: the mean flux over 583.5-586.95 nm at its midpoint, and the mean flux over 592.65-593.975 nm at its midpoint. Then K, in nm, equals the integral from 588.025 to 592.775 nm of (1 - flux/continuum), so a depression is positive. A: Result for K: 0.40 nm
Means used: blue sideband 25.5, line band 23.9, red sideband 26.3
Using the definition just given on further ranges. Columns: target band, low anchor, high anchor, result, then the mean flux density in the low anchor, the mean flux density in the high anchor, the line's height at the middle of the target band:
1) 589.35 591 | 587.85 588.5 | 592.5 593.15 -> 0.10 nm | 24.6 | 25.3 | 24.9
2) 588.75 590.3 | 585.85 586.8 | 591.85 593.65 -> 0.28 nm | 25.4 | 26.2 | 25.8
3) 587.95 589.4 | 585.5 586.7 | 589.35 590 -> 0.02 nm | 25.7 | 21.2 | 22.4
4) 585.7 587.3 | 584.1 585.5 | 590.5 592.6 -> -0.01 nm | 25.3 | 25.7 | 25.4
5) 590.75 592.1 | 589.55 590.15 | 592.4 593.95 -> -0.09 nm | 21.8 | 26.3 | 23.9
